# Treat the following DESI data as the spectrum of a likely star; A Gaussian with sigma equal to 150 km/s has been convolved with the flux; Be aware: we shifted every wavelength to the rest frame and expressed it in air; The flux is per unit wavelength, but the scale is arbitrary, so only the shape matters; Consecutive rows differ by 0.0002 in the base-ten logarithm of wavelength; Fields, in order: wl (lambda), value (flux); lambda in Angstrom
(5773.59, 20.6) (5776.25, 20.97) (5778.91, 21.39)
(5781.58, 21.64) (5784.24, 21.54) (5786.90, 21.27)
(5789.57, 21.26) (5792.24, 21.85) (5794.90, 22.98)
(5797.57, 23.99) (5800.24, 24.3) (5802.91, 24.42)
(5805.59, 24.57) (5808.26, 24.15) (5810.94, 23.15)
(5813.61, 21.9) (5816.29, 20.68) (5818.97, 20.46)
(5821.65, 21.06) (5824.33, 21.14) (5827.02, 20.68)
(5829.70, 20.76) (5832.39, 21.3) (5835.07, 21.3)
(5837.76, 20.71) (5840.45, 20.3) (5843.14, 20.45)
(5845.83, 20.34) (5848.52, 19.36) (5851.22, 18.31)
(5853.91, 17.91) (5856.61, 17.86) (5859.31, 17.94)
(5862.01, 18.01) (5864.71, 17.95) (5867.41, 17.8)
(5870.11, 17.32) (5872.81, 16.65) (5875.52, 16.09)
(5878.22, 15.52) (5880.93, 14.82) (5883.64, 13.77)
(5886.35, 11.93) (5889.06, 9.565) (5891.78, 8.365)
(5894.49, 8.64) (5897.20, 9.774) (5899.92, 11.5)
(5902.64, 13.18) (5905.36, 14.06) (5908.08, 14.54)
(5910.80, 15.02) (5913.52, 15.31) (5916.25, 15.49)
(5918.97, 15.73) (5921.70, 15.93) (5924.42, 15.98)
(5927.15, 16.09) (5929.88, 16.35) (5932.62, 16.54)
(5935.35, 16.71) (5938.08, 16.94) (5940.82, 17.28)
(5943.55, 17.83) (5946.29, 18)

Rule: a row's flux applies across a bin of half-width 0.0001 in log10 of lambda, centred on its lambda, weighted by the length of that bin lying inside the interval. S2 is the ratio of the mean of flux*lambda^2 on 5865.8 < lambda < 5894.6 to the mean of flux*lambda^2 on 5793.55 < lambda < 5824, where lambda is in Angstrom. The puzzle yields 0.6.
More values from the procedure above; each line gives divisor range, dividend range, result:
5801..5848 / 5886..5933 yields 0.65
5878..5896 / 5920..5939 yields 1.44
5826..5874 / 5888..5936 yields 0.74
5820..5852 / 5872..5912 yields 0.64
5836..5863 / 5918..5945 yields 0.89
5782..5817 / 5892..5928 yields 0.63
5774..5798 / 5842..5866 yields 0.88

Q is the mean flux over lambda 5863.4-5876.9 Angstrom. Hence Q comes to 17.2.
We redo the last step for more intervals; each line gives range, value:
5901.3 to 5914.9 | 14.4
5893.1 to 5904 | 10.8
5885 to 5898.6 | 9.66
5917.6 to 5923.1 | 15.9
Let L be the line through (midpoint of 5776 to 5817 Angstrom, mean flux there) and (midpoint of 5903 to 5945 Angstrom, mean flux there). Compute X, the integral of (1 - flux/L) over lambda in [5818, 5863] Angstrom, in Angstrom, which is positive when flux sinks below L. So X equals 0.9 Angstrom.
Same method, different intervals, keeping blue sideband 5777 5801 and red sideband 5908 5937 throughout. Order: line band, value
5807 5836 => -1.22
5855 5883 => 2.26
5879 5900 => 7.60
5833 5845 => -0.55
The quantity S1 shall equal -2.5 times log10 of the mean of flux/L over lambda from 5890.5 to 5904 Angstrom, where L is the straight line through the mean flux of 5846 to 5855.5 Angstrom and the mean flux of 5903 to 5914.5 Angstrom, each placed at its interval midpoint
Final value 0.43 mag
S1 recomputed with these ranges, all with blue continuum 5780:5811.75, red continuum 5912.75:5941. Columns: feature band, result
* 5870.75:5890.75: 0.30 mag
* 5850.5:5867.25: 0.10 mag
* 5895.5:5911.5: 0.33 mag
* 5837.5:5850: 0.02 mag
